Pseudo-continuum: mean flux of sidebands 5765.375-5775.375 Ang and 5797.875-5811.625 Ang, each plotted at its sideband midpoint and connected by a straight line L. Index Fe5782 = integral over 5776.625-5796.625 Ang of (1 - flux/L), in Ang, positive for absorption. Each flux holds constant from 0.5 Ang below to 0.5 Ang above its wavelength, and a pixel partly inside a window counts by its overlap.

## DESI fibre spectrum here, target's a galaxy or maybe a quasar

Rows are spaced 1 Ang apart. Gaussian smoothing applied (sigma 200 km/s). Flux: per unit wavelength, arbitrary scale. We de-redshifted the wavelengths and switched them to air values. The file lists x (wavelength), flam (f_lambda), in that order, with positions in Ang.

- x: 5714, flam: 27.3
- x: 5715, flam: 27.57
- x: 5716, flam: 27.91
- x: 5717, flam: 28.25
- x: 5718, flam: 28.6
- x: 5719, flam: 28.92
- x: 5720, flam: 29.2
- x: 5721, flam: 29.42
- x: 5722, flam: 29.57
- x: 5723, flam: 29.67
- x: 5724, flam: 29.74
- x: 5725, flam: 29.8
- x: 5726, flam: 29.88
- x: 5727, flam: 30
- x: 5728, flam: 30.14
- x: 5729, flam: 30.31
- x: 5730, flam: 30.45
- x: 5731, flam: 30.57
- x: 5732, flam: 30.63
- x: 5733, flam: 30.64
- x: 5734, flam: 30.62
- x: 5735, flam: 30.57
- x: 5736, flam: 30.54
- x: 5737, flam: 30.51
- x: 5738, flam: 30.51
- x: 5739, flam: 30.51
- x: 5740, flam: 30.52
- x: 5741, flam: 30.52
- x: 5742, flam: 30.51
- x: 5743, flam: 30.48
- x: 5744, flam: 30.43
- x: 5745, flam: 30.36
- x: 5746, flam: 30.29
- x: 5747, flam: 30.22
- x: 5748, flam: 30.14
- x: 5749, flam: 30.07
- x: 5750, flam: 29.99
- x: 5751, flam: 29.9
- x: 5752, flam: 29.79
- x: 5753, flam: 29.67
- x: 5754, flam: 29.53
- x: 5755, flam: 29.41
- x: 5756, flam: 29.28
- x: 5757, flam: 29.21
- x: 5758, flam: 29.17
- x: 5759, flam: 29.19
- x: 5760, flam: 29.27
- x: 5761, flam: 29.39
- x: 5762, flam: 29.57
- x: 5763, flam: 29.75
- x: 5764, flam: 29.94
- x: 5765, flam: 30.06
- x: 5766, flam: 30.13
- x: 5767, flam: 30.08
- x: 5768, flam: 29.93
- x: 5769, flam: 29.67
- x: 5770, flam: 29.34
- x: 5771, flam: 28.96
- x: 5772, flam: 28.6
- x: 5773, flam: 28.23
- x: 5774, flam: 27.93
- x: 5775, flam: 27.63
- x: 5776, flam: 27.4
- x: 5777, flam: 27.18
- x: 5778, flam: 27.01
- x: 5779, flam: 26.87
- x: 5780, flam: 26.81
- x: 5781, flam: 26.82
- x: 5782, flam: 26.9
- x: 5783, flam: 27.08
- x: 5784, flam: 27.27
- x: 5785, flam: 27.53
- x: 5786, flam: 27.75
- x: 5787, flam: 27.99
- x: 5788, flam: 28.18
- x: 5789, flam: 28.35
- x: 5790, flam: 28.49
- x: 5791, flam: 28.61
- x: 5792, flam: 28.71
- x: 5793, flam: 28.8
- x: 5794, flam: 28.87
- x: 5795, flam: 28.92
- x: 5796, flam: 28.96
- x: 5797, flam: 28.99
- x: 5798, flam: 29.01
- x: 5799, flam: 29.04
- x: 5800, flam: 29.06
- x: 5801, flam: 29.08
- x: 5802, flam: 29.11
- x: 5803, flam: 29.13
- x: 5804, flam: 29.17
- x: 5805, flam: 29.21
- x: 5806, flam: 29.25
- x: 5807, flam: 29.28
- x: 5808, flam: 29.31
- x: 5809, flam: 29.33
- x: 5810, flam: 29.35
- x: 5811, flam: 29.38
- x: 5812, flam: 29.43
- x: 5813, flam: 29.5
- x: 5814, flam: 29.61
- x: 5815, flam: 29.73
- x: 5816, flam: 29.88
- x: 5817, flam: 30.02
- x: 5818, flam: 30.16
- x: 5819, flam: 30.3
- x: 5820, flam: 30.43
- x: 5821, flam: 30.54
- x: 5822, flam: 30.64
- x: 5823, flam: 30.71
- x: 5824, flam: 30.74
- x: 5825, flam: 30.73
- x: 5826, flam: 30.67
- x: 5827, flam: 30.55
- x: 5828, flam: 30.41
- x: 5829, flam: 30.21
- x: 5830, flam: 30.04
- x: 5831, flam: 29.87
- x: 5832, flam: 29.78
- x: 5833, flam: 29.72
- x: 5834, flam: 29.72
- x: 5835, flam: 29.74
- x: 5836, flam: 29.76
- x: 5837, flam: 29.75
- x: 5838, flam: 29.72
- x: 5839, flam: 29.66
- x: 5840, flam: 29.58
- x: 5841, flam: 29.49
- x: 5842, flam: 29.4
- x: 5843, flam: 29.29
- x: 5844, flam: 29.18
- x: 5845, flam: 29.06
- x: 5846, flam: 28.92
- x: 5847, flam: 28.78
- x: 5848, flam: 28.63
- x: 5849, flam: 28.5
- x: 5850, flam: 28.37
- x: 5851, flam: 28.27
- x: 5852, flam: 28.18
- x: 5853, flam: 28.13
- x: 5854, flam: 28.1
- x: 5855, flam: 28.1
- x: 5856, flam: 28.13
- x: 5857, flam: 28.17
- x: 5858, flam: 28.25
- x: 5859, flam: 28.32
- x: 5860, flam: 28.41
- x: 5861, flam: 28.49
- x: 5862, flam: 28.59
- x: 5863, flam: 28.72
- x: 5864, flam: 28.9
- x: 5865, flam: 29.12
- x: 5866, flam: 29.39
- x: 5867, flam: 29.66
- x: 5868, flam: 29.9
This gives 0.9 Ang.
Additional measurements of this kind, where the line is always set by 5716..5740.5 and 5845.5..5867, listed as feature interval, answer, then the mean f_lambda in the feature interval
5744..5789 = 1.0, 28.9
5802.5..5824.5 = -0.6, 29.8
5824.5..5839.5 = -0.6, 30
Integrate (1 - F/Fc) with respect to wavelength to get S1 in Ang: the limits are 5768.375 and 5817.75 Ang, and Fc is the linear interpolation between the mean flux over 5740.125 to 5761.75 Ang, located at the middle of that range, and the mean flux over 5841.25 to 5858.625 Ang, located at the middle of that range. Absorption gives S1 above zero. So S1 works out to 1.2 Ang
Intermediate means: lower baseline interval 29.9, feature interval 28.6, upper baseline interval 28.6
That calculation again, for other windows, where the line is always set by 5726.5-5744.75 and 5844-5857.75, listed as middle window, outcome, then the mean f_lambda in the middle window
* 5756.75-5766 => 0.14 Ang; 29.5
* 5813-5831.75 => -0.86 Ang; 30.3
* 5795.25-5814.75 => 0.01 Ang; 29.2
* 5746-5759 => 0.20 Ang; 29.7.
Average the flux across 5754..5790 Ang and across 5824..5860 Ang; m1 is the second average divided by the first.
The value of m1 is 1.03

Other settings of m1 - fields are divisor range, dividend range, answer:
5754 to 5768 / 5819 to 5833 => 1.03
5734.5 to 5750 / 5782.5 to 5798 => 0.93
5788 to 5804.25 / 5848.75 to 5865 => 0.98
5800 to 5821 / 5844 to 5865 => 0.96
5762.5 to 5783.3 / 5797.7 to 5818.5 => 1.03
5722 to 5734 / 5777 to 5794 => 0.92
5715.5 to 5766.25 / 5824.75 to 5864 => 0.98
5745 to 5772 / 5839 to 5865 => 0.97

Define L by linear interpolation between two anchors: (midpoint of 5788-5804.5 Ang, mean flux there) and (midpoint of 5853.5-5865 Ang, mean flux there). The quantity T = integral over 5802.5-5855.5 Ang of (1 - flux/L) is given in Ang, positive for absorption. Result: -1.7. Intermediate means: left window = 28.9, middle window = 29.5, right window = 28.4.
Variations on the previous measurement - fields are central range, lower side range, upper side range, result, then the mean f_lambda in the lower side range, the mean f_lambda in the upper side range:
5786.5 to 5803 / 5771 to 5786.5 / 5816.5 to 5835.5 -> -0.2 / 27.5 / 30.3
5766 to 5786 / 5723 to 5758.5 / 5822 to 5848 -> 1.3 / 30.1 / 29.8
